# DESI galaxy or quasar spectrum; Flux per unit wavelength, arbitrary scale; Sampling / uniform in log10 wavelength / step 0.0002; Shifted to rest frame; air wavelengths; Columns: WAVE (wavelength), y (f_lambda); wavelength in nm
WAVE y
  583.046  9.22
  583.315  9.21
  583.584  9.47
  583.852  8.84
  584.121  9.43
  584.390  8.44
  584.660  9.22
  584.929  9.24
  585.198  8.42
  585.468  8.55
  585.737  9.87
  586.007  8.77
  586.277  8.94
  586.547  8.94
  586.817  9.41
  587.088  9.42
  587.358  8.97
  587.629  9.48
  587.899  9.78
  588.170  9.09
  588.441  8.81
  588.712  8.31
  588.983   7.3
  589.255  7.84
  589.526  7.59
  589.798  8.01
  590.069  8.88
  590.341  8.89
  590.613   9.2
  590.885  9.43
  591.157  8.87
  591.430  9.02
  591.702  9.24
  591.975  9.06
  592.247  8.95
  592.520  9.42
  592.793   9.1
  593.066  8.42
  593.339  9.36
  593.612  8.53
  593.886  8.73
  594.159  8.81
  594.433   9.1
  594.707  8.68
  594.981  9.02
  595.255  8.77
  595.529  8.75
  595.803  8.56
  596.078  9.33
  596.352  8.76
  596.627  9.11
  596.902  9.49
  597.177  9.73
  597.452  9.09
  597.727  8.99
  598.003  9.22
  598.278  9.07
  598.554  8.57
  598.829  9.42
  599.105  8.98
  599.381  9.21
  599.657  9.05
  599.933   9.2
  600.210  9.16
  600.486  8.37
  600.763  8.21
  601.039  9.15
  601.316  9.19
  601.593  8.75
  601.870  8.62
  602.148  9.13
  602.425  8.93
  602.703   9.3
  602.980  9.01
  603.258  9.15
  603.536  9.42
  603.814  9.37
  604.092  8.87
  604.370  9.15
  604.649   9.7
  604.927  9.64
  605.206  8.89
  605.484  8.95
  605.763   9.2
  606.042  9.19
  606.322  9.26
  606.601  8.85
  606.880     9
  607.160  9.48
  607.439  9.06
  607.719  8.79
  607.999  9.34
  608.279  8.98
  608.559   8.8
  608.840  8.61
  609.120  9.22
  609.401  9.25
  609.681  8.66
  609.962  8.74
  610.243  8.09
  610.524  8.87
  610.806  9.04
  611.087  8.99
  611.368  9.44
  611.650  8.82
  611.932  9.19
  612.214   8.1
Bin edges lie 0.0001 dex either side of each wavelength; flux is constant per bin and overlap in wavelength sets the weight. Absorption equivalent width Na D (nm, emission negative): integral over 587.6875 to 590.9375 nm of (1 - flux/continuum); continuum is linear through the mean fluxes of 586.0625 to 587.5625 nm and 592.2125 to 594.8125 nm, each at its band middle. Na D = 0.16 nm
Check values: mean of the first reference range 9.13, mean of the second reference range 8.91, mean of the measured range 8.59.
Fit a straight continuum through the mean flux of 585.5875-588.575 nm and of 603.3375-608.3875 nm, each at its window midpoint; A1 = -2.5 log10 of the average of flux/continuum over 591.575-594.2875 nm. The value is 0.03 mag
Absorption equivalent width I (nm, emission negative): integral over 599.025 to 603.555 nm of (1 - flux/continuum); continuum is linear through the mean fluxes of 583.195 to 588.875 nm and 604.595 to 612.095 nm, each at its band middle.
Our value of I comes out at 0.031 nm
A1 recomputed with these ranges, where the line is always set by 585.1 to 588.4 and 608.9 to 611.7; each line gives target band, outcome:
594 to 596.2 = 0.022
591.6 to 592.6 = -0.008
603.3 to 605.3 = -0.039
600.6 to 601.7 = 0.022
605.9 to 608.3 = -0.021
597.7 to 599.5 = -0.006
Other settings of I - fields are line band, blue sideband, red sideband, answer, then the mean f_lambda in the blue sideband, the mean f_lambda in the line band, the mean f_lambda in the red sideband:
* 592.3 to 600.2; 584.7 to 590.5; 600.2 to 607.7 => -0.07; 8.79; 9.02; 9.07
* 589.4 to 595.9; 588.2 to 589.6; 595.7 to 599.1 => -0.25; 8.07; 8.85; 9.11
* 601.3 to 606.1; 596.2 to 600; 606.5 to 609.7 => -0.03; 9.14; 9.13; 9.02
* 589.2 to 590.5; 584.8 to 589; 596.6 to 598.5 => 0.11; 9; 8.29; 9.22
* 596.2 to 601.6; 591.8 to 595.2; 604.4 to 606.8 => 0.00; 8.93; 9.04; 9.2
